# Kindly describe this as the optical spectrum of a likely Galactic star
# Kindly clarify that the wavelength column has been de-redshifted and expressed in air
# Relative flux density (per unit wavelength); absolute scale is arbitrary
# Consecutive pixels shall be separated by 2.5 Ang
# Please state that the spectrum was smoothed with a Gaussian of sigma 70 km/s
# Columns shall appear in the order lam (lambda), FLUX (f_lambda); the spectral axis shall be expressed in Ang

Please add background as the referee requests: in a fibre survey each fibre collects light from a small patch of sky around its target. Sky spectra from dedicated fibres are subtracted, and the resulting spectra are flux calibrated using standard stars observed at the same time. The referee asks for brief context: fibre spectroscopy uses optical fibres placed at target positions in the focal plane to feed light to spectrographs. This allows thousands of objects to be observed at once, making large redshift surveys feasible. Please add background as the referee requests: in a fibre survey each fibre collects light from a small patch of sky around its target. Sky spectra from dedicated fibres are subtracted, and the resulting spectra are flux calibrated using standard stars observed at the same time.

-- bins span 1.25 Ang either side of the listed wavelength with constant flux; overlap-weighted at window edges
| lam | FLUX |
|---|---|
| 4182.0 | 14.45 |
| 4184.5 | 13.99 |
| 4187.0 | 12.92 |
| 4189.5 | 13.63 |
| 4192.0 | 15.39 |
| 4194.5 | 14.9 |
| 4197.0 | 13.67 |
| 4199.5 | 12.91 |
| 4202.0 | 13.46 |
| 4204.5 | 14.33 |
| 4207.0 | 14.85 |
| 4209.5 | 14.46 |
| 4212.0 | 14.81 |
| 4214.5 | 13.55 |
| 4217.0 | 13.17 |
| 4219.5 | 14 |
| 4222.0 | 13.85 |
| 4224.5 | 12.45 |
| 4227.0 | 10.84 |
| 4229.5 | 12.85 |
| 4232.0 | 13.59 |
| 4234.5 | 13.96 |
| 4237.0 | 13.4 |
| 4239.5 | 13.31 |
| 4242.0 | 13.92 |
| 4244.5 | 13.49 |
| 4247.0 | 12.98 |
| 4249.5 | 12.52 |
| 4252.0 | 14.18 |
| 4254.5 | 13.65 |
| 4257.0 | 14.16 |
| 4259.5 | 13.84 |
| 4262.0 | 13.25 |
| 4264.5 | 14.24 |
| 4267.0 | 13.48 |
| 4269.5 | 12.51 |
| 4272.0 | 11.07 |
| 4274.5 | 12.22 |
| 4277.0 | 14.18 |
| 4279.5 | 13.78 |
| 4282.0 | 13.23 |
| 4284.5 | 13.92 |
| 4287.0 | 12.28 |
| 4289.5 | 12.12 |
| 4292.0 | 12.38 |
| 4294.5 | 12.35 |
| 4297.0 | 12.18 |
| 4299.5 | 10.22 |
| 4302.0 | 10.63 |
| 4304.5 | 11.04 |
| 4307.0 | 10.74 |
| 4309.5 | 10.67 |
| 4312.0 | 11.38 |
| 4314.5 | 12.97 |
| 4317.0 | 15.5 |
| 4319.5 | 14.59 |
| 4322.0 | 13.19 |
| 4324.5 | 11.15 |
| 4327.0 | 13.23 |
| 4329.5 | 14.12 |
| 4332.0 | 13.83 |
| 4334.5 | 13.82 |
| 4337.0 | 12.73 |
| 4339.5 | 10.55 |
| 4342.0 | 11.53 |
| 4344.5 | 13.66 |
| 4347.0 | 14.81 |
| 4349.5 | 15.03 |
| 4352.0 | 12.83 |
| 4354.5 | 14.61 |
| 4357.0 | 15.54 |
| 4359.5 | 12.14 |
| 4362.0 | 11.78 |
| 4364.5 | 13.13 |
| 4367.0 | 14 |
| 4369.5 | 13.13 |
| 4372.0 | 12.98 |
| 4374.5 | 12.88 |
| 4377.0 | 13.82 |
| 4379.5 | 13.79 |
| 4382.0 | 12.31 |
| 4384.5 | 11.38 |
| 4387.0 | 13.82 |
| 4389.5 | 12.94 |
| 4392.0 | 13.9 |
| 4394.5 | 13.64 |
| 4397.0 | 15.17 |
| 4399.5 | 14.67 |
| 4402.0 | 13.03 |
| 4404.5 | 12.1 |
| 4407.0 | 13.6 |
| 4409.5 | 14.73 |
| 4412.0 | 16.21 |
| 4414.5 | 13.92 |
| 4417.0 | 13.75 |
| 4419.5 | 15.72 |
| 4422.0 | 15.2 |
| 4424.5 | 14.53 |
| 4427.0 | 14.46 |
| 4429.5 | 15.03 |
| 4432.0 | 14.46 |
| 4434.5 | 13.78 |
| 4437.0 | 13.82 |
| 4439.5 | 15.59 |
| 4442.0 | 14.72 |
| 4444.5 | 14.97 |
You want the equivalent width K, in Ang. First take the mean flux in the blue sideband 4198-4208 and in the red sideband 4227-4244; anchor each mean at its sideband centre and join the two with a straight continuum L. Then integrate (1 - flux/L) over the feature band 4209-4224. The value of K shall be -0.27 Ang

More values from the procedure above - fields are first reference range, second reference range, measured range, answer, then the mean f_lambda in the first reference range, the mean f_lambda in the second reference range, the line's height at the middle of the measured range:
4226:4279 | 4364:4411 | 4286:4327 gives 3.7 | 13.2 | 13.4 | 13.3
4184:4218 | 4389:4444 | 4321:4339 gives 1.5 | 14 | 14.3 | 14.2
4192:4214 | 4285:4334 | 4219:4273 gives 0.9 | 14.2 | 12.4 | 13.5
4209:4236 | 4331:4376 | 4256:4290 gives 0.4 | 13.4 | 13.3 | 13.3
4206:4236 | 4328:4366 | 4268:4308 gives 3.7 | 13.5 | 13.3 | 13.4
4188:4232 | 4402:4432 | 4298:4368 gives 6.4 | 13.7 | 14.4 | 14.1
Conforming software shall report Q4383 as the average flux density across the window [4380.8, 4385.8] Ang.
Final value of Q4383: 11.9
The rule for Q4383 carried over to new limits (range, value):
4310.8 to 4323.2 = 13.5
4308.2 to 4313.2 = 11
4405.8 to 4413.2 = 14.8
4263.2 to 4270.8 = 13.4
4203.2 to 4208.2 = 14.6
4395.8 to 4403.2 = 14.3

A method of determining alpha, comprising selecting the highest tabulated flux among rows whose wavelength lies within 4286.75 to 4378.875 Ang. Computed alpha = 15.54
